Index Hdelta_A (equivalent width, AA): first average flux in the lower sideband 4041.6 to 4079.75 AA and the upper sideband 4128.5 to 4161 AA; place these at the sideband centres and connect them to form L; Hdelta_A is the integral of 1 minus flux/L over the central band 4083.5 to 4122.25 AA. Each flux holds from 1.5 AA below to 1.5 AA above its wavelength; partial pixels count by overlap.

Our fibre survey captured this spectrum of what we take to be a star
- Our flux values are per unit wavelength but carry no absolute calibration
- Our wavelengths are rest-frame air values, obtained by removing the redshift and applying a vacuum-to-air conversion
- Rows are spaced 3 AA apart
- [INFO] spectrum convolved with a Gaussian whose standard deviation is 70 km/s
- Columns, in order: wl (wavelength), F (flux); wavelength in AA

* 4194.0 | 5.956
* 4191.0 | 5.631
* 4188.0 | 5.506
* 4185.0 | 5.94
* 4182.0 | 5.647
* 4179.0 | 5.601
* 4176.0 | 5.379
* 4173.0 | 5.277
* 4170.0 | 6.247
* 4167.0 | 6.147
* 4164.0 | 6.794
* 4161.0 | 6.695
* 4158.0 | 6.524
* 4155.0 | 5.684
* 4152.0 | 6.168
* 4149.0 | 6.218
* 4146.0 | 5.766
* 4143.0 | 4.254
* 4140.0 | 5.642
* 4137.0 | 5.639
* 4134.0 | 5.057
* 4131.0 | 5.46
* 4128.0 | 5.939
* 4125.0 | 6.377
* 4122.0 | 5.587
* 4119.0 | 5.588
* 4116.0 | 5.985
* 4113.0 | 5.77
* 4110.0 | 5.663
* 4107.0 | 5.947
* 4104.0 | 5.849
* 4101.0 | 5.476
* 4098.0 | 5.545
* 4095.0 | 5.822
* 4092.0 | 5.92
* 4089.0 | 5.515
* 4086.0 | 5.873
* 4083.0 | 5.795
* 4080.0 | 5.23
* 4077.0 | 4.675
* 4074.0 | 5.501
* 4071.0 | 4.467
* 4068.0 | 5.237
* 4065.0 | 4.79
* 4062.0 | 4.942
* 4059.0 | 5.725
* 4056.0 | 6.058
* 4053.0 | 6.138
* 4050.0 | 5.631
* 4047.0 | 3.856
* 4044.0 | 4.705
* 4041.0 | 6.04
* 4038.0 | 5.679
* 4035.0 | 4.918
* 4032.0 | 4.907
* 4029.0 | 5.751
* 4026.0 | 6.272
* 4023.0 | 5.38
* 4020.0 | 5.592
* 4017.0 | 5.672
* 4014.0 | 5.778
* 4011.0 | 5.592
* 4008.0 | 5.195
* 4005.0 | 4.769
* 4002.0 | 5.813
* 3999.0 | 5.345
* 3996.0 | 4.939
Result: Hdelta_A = -2.19 AA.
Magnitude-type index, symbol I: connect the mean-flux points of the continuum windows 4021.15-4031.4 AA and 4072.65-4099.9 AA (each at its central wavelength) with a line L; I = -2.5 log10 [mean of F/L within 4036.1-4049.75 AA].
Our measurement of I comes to 0.11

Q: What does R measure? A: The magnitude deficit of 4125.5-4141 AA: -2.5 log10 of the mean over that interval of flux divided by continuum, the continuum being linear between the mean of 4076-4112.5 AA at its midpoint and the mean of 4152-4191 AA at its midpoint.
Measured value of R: 0.04 mag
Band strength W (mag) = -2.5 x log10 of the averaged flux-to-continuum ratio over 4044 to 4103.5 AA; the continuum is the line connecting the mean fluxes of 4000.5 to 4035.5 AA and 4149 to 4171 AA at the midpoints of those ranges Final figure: 0.09 mag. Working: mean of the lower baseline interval 5.49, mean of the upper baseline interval 6.32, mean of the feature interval 5.37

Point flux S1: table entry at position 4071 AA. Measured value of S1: 4.467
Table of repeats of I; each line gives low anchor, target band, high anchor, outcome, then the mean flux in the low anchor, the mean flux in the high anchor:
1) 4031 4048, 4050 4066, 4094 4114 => -0.065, 5.05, 5.72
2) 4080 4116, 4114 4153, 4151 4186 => 0.039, 5.73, 6.01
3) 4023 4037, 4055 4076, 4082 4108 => 0.081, 5.46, 5.74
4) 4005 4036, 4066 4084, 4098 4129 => 0.110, 5.48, 5.8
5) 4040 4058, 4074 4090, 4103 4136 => 0.027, 5.4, 5.74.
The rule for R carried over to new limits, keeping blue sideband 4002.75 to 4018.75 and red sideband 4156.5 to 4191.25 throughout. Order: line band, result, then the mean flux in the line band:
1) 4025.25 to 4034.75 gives 0.00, 5.5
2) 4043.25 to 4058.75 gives 0.04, 5.34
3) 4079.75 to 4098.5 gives 0.00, 5.71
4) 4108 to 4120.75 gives 0.00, 5.76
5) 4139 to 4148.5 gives 0.11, 5.3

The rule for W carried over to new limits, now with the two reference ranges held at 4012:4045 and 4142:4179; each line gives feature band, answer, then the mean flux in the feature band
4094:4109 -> 0.01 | 5.72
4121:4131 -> -0.01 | 5.91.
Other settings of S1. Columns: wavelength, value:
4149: 6.218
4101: 5.476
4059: 5.725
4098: 5.545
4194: 5.956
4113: 5.77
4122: 5.587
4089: 5.515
